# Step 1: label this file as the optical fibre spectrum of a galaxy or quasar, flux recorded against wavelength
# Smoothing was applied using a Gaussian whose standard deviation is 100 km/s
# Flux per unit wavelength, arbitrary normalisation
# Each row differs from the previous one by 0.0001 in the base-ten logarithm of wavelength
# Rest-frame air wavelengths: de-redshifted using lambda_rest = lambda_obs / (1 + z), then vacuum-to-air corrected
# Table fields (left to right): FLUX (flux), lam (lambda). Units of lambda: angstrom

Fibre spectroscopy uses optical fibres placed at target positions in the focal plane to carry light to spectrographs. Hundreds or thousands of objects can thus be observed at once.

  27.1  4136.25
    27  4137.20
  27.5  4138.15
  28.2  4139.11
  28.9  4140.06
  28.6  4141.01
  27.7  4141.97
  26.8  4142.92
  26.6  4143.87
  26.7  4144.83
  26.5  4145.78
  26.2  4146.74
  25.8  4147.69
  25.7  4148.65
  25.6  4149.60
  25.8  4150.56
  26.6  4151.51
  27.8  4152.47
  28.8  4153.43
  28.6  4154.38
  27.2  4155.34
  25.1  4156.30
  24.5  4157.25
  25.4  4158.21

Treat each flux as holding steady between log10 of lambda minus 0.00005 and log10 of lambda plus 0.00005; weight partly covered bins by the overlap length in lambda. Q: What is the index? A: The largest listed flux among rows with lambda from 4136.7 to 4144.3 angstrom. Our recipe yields 28.9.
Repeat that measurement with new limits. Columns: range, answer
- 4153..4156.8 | 28.8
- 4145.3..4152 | 26.6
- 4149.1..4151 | 25.8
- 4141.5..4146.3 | 27.7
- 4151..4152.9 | 27.8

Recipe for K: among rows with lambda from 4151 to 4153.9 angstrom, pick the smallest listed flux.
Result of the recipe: 26.6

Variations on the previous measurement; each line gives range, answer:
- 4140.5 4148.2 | 25.8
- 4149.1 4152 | 25.6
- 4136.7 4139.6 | 27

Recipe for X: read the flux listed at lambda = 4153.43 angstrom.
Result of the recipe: 28.8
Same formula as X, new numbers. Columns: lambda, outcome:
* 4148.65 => 25.7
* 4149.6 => 25.6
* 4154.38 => 28.6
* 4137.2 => 27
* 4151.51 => 26.6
